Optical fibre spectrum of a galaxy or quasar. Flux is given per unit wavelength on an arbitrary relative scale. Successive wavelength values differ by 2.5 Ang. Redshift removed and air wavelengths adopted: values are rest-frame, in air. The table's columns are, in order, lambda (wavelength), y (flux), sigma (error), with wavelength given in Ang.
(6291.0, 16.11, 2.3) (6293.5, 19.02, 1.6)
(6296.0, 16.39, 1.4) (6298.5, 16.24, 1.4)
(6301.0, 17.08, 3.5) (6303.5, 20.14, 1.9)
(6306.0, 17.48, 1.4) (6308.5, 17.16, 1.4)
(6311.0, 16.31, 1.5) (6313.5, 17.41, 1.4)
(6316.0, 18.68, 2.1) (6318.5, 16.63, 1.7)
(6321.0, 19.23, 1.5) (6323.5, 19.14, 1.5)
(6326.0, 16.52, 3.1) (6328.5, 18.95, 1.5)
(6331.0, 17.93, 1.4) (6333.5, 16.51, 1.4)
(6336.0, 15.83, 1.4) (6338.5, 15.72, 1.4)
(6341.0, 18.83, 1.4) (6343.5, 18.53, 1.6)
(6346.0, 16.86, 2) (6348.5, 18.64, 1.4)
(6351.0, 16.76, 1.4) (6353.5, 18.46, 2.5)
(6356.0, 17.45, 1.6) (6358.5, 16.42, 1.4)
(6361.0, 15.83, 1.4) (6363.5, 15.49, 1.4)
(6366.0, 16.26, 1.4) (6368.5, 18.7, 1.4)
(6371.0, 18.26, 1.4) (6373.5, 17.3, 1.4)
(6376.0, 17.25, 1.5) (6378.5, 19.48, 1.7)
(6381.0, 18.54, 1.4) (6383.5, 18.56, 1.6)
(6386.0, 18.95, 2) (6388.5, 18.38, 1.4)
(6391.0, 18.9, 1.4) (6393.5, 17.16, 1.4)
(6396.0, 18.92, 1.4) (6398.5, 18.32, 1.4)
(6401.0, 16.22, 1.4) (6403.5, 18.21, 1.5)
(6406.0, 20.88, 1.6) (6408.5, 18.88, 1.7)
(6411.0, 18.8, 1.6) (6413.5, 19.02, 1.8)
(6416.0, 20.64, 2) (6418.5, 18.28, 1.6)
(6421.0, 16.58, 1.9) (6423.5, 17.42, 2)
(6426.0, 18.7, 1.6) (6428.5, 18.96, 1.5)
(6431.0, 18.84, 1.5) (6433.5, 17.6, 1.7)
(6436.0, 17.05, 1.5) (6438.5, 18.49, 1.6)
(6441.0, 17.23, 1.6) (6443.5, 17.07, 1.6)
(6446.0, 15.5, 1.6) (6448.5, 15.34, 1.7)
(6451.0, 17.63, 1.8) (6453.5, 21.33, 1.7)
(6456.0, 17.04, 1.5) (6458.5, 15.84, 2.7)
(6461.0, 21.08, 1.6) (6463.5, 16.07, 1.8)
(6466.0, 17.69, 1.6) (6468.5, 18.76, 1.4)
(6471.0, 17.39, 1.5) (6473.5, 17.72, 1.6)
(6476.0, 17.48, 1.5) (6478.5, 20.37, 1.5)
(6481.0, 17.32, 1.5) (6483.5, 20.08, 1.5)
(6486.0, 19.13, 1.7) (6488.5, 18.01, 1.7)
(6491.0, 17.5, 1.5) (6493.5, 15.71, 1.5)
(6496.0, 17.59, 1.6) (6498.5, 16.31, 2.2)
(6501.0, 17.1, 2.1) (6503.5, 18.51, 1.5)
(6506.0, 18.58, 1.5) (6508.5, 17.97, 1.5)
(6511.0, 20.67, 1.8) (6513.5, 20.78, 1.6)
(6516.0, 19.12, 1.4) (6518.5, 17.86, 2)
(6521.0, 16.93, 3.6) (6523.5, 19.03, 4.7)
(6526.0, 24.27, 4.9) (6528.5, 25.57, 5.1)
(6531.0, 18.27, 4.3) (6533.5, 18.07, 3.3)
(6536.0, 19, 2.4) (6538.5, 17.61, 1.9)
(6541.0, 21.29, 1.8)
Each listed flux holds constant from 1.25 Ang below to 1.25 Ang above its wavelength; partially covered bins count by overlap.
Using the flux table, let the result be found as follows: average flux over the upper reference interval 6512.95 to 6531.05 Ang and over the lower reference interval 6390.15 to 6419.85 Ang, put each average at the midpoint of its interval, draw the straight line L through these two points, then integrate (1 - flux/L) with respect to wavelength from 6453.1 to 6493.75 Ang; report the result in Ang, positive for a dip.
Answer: 3.11 Ang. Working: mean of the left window 18.7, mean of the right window 20.3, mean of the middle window 18.1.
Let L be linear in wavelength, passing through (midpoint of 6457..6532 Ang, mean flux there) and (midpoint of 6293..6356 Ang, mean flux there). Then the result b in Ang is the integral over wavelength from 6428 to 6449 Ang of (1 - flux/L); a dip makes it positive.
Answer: 1.1 Ang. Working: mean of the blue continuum 17.6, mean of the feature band 17.4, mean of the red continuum 18.6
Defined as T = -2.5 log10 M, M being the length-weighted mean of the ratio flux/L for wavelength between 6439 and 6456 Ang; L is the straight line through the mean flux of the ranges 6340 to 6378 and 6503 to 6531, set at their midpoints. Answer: 0.086 mag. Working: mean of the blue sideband 17.4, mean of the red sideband 19.9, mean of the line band 17.4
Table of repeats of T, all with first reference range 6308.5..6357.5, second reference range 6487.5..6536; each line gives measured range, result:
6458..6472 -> 0.035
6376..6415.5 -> -0.035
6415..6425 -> 0.001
